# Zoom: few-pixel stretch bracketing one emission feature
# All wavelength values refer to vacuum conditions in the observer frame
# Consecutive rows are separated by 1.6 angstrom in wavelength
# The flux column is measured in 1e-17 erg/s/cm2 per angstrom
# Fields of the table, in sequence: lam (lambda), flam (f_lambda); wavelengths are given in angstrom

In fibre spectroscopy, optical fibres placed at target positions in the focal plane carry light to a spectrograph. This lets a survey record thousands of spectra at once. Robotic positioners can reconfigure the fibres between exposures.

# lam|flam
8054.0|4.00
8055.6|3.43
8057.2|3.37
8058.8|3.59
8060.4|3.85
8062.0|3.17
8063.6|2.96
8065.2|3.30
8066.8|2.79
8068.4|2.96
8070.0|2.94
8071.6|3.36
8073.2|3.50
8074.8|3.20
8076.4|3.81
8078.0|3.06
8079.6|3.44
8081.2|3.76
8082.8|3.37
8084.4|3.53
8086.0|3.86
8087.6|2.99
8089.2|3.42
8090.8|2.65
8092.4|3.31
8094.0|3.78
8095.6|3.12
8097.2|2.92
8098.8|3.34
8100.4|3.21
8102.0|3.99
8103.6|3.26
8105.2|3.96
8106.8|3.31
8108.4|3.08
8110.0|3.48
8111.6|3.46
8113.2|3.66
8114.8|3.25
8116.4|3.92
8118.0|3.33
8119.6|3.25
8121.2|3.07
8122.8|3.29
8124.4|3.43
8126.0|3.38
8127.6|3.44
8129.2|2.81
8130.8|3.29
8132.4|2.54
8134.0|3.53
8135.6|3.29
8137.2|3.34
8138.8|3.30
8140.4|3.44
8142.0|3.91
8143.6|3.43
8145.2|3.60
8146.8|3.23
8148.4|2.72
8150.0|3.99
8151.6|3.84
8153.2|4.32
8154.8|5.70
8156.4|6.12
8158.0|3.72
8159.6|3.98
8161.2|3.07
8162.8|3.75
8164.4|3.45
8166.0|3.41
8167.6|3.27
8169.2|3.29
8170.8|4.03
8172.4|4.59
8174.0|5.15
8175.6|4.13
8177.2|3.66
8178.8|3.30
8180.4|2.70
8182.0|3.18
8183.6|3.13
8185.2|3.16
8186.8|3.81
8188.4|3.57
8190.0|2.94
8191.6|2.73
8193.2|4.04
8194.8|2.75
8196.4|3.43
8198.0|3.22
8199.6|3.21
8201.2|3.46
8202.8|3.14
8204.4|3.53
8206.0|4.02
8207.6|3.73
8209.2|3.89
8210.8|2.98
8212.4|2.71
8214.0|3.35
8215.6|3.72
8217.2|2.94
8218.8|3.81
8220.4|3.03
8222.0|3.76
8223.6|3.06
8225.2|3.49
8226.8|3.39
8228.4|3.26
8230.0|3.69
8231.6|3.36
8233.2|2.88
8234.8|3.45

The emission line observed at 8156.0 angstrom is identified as [S II]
